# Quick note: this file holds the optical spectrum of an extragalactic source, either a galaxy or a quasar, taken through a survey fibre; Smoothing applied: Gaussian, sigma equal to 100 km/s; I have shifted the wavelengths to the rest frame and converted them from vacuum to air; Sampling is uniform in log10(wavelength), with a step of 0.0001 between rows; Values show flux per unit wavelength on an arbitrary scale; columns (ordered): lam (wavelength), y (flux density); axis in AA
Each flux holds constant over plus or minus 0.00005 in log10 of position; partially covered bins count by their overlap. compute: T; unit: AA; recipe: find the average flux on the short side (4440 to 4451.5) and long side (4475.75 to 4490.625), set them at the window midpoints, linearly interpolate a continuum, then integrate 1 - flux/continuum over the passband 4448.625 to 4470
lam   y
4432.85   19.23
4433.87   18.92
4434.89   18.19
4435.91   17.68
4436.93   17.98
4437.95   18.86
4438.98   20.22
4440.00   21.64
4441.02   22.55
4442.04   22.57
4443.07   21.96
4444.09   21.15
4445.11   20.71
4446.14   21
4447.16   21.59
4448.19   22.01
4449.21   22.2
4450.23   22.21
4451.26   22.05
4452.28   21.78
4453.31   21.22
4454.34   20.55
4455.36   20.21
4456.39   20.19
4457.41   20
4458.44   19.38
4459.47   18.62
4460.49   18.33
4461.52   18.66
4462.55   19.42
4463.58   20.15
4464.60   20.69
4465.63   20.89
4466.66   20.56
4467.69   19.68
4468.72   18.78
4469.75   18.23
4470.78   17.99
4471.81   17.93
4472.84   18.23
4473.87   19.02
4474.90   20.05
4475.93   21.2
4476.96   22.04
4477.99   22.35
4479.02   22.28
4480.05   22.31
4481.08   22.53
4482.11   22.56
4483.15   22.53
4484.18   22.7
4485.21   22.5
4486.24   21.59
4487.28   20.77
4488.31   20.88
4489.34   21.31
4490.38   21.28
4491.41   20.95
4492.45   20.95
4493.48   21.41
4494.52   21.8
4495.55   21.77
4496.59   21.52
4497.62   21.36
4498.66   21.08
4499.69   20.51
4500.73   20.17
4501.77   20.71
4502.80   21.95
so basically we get 1.61 AA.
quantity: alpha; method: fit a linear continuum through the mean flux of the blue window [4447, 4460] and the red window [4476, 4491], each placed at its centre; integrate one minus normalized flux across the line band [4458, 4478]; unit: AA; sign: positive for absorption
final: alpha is 1.7 AA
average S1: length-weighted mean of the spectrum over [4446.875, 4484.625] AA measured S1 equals 20.6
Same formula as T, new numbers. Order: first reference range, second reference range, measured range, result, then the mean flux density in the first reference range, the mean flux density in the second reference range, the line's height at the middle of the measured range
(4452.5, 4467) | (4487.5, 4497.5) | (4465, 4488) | -0.12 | 19.9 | 21.3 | 20.6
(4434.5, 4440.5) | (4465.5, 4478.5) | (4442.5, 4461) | -1.42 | 19.1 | 19.7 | 19.4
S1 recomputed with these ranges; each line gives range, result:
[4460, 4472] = 19.3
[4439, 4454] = 21.7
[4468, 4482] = 20.3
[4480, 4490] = 21.9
